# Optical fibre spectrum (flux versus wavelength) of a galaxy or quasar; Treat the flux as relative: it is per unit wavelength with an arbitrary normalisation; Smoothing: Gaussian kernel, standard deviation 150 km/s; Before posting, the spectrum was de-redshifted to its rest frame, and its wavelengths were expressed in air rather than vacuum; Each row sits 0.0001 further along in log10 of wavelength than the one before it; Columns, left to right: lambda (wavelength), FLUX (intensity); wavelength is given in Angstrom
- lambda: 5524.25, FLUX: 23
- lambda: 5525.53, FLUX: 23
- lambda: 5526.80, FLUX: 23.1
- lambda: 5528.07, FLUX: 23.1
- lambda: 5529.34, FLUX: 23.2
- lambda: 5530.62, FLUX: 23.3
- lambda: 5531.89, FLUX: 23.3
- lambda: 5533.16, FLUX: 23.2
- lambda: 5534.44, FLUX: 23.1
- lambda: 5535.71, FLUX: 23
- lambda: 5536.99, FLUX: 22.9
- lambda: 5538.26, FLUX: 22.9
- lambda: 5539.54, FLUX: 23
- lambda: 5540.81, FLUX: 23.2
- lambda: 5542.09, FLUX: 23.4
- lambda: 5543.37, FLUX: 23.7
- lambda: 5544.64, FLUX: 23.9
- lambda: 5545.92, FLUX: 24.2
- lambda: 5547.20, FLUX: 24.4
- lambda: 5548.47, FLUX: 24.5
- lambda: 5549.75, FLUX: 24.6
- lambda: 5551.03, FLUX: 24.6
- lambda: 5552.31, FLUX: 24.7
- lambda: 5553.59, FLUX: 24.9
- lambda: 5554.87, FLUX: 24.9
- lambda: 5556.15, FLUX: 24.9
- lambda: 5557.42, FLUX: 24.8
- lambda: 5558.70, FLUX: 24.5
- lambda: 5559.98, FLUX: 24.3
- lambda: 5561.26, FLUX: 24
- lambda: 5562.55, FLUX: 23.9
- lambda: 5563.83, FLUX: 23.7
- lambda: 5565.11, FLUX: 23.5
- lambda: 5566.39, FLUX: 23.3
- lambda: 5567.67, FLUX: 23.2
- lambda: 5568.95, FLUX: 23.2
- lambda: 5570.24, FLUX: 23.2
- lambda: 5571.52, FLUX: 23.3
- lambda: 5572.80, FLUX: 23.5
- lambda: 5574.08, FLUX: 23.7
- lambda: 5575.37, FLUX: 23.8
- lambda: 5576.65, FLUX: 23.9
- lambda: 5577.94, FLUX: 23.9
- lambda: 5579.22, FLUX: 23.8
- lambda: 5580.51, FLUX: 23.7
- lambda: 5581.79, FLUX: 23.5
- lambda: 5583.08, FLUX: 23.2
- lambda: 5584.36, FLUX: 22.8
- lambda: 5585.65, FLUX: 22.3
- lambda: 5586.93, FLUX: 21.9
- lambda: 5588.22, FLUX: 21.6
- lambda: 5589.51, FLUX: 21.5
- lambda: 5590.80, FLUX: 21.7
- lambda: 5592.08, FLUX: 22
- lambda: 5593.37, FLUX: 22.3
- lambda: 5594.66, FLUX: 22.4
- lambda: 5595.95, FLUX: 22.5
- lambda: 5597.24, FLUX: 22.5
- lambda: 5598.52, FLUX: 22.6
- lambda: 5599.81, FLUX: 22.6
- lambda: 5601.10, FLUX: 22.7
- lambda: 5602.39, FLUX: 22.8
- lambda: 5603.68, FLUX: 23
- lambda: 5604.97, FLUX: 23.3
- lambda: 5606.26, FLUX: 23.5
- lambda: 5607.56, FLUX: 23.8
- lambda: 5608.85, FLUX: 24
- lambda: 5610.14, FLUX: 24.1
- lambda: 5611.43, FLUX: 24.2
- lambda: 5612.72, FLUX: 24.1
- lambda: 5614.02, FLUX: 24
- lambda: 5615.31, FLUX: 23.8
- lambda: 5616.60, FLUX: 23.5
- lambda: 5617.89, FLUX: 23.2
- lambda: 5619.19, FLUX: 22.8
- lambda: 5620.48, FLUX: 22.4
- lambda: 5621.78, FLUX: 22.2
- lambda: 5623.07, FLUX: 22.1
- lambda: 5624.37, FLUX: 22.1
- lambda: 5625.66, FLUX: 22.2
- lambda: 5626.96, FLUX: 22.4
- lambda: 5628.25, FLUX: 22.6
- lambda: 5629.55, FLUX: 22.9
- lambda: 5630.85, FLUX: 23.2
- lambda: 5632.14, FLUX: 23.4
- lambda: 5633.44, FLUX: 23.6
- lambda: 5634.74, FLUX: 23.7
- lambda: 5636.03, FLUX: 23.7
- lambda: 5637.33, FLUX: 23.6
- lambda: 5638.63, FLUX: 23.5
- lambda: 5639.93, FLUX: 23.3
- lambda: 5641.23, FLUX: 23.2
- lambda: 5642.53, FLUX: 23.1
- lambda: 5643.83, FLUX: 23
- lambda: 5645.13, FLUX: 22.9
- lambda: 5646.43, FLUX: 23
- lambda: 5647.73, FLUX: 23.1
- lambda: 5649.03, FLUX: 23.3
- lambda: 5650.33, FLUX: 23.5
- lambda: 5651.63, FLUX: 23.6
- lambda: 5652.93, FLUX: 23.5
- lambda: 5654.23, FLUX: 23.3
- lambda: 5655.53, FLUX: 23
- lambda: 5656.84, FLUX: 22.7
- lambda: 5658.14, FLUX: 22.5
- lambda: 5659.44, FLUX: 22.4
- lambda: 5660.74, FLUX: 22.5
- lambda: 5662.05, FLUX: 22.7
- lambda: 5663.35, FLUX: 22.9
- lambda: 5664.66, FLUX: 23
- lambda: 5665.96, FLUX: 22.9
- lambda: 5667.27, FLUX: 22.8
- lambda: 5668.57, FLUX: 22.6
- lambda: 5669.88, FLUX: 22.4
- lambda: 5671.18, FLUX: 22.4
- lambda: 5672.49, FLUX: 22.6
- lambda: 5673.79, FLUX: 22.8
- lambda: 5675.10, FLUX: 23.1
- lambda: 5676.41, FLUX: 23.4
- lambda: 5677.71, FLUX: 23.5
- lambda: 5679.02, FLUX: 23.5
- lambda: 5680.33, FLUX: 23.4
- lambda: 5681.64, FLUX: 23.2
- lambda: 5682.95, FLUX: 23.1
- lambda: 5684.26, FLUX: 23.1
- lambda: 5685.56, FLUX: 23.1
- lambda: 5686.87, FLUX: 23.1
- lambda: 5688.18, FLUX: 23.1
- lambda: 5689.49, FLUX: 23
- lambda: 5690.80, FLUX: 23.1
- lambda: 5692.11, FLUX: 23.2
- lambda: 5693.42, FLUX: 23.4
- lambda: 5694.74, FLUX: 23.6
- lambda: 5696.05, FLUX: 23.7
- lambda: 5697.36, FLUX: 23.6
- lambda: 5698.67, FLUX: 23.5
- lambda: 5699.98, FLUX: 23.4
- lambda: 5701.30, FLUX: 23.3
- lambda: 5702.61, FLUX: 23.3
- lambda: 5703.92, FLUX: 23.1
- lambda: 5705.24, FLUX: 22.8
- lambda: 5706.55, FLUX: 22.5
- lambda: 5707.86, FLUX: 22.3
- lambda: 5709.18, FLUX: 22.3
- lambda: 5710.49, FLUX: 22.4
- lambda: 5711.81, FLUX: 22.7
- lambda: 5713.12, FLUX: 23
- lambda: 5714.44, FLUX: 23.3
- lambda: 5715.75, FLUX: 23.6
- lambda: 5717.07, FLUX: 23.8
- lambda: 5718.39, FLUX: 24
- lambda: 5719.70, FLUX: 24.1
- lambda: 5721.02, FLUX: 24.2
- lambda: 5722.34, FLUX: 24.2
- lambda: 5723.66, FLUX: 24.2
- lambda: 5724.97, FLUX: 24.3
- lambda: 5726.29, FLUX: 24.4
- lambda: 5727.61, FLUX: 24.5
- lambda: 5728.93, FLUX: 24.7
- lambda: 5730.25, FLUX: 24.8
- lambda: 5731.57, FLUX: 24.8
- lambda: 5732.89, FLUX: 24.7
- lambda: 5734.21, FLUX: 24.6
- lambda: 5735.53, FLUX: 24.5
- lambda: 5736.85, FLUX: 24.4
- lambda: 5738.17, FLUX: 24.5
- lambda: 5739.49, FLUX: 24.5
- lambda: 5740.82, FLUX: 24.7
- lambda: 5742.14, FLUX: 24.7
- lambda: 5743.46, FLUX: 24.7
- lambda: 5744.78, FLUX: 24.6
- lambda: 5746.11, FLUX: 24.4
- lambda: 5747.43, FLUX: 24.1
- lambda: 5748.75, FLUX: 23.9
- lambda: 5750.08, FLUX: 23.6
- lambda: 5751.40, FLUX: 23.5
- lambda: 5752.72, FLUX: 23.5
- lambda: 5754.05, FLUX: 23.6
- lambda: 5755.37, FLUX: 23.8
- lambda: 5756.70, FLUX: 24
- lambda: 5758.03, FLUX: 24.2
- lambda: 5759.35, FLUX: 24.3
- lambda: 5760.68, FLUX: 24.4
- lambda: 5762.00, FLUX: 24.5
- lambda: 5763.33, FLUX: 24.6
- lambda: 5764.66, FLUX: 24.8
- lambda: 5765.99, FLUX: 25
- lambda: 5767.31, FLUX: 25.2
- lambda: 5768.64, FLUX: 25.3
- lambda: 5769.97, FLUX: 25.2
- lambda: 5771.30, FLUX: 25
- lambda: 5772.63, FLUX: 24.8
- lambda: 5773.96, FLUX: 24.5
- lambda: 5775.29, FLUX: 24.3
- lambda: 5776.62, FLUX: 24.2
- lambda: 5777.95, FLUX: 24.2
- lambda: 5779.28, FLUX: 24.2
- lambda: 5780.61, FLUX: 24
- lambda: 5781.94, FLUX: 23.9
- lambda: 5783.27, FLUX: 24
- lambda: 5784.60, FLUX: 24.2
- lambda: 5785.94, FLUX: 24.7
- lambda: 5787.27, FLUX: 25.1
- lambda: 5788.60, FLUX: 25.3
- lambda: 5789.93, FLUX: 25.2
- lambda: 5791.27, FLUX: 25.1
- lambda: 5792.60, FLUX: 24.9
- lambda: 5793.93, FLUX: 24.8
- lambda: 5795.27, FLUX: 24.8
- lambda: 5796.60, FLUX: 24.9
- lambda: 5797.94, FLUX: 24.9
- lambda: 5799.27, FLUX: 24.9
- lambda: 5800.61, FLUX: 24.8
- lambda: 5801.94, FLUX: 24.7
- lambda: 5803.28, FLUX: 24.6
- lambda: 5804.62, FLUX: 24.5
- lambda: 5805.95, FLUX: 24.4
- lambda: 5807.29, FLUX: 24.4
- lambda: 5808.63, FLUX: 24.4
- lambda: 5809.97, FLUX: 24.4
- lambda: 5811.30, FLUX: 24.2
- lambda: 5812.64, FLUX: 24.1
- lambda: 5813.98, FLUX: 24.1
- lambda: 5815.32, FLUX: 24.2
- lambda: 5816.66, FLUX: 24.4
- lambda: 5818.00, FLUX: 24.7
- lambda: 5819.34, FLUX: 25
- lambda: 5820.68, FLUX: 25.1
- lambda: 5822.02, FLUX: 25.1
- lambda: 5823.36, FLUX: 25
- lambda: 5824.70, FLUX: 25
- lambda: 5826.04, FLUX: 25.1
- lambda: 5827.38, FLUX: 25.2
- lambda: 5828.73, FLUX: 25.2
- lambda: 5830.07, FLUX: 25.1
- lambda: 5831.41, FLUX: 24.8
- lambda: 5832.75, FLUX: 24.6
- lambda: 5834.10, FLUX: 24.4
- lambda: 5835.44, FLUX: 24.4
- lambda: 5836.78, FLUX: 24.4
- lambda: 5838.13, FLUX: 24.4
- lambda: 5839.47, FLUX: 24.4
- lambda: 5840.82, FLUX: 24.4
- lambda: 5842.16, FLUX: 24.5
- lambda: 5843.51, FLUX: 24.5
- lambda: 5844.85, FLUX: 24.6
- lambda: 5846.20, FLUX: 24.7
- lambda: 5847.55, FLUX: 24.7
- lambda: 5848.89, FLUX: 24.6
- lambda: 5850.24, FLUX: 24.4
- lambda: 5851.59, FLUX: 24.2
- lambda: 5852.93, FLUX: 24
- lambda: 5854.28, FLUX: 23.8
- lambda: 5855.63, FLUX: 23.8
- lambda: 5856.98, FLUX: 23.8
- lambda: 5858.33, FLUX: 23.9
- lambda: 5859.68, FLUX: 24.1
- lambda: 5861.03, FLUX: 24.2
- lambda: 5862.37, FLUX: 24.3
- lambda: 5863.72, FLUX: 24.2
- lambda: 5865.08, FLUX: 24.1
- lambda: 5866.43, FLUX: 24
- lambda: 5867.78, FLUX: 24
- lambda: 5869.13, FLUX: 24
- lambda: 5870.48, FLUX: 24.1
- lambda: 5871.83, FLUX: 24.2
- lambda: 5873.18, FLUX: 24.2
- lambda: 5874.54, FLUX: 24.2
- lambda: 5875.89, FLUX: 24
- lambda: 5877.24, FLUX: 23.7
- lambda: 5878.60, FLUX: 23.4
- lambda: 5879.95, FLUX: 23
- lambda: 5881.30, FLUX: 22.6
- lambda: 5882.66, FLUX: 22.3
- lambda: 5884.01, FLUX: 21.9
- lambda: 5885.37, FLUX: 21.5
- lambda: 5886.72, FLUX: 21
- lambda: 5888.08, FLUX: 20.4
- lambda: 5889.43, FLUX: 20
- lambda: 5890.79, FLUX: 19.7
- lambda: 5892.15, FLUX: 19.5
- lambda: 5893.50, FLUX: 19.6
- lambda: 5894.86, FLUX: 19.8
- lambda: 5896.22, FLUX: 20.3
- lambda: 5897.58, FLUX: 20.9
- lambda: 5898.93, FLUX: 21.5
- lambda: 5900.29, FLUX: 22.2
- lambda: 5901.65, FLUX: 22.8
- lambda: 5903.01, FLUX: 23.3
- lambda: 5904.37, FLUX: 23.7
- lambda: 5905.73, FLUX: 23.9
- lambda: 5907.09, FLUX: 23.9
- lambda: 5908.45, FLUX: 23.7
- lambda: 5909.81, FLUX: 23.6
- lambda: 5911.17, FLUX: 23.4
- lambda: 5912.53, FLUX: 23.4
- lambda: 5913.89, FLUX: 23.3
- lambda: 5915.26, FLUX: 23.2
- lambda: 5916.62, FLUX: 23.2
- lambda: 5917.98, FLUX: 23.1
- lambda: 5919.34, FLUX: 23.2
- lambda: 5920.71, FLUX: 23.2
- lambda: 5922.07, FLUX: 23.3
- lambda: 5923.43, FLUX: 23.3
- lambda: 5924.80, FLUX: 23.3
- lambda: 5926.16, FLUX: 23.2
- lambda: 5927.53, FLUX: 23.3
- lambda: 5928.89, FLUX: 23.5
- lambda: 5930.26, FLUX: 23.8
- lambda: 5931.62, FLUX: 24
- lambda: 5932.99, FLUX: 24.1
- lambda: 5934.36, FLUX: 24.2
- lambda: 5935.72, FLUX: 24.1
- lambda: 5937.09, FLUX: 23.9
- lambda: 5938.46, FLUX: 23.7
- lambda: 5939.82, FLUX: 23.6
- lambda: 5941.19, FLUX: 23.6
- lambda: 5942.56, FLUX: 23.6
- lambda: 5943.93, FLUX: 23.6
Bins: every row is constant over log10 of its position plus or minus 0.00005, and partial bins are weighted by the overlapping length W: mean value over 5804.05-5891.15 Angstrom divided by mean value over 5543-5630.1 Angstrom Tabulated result 1.03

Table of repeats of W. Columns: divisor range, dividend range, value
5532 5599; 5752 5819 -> 1.05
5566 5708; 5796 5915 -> 1.03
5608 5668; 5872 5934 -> 0.98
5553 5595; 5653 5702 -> 0.99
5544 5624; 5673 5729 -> 1.00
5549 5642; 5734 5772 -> 1.05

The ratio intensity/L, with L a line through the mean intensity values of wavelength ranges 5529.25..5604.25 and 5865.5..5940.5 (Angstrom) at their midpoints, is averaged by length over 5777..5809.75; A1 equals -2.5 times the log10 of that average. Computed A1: -0.07 mag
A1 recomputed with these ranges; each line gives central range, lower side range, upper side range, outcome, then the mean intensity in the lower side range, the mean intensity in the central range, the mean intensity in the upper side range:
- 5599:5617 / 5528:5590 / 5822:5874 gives 0.01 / 23.6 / 23.5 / 24.4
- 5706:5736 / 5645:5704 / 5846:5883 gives -0.02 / 23.1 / 23.8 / 24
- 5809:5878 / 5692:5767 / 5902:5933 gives -0.03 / 23.9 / 24.4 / 23.5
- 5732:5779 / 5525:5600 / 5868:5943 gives -0.06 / 23.4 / 24.4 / 22.9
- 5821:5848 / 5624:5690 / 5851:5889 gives -0.06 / 23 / 24.7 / 23.4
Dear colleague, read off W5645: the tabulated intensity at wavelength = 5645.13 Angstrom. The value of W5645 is 22.9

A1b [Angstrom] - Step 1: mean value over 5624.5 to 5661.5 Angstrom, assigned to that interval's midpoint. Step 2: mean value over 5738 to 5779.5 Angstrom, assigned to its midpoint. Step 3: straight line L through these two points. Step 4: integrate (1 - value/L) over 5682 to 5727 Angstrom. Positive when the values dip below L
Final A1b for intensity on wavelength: 0.8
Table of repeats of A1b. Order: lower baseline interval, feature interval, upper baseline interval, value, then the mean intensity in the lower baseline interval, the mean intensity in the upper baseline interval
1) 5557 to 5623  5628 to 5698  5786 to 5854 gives 1.6 Angstrom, 23.2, 24.7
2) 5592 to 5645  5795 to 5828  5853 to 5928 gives -2.5 Angstrom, 23.1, 22.9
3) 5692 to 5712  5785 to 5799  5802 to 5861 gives -0.5 Angstrom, 23.1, 24.5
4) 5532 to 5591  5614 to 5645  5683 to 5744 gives 0.8 Angstrom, 23.6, 23.7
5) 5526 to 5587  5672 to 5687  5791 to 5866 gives 0.6 Angstrom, 23.7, 24.5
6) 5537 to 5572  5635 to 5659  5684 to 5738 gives 0.5 Angstrom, 23.9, 23.6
